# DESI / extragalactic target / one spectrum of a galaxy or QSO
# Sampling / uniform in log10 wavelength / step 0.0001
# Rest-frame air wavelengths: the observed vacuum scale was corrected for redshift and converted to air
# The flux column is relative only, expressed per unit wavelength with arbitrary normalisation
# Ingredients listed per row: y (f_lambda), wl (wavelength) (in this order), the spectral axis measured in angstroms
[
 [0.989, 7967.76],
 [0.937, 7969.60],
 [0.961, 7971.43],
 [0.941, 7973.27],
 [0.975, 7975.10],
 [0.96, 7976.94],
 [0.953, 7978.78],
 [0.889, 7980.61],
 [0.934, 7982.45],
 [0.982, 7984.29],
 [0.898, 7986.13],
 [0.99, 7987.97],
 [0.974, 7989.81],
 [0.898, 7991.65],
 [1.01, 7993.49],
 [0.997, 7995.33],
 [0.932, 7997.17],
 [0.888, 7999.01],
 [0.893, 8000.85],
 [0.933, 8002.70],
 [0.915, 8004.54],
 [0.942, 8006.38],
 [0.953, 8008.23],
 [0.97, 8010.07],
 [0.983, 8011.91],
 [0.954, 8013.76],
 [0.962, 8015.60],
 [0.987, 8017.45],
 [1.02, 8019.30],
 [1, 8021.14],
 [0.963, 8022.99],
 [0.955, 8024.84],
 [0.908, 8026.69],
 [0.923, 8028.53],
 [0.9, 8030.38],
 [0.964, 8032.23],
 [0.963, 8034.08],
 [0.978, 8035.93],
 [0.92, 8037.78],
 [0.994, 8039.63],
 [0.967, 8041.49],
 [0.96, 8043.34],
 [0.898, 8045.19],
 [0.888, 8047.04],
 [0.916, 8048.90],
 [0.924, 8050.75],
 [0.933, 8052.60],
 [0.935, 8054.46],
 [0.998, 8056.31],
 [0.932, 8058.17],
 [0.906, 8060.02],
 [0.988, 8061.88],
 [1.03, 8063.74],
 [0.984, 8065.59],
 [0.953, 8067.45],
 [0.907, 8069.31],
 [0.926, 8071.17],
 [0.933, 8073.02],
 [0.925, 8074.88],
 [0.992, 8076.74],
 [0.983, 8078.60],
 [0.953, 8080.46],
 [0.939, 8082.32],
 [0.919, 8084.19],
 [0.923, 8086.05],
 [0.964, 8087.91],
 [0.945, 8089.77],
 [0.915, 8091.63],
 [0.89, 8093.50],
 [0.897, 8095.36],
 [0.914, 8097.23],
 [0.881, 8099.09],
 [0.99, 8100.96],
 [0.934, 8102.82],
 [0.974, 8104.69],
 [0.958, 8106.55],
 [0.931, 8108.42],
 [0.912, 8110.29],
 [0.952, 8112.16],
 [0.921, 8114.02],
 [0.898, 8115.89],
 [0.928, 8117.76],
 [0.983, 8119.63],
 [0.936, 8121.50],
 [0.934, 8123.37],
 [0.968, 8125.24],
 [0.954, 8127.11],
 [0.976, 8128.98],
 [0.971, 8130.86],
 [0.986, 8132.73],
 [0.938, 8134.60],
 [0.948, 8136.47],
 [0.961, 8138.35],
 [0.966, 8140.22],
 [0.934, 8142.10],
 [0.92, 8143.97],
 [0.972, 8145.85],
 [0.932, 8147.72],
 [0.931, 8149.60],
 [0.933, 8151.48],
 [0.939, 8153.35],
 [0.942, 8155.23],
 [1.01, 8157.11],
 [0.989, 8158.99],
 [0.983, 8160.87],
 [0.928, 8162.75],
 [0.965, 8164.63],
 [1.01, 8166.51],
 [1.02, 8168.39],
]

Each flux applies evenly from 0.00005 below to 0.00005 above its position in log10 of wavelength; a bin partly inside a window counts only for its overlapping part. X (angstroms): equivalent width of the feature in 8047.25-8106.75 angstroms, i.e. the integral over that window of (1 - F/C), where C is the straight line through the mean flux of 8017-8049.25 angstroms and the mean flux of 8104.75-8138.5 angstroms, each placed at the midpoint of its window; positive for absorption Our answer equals 0.5 angstroms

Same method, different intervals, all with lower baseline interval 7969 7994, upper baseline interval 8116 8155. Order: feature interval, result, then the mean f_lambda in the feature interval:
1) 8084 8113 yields 0.5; 0.931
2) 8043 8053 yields 0.3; 0.917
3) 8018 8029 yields -0.2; 0.964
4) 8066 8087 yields 0.2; 0.942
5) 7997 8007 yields 0.4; 0.916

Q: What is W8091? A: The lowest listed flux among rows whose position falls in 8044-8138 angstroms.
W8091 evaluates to 0.881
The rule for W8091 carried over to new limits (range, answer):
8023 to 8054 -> 0.888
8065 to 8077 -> 0.907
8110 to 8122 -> 0.898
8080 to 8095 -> 0.89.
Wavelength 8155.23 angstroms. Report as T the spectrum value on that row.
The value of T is 0.942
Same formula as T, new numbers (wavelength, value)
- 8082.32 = 0.939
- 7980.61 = 0.889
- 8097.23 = 0.914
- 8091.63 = 0.915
